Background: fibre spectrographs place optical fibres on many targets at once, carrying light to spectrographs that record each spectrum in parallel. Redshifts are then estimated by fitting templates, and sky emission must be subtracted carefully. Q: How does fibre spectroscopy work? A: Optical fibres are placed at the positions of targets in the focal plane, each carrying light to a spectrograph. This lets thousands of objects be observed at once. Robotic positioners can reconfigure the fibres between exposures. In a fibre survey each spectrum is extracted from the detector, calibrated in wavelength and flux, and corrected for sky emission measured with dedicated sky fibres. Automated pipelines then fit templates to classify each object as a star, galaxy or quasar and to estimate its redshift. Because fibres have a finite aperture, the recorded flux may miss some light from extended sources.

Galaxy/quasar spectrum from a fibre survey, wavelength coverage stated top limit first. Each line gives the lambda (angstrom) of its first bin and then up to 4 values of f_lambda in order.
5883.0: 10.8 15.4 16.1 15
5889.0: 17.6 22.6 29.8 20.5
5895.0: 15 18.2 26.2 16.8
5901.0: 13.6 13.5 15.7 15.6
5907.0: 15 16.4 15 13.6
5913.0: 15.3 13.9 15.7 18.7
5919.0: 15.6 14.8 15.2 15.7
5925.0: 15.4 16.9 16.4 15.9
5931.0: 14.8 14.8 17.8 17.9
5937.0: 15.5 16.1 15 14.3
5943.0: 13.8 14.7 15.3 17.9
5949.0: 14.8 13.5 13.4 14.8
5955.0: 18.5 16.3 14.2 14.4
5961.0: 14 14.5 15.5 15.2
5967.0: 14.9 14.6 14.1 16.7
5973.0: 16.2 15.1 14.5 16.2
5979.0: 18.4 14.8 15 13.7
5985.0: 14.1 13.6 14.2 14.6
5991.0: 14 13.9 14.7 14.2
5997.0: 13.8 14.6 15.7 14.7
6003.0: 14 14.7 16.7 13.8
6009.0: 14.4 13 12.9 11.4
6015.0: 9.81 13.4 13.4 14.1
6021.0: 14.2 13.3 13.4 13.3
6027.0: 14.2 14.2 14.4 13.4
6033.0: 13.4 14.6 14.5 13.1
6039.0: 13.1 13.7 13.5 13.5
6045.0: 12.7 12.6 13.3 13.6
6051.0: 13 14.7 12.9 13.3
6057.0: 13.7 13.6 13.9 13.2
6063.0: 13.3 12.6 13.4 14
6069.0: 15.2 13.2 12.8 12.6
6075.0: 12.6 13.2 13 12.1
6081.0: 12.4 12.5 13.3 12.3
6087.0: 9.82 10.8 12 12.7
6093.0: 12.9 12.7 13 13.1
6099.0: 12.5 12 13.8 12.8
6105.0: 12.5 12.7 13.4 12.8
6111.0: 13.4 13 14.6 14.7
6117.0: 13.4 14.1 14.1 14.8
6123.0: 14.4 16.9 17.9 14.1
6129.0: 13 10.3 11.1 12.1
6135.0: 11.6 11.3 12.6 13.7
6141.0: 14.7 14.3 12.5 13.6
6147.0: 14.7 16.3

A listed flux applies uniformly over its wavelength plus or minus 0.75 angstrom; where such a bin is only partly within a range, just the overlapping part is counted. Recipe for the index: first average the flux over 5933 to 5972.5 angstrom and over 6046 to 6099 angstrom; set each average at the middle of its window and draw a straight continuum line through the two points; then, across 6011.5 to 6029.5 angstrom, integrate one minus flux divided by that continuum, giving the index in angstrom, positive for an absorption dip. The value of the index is 1.0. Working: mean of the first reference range 15.3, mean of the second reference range 12.9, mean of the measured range 13.2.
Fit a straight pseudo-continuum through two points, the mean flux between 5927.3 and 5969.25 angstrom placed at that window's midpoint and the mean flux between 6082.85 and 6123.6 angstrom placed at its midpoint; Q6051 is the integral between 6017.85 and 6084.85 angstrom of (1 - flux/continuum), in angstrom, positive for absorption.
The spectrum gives 1.8 angstrom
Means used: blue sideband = 15.3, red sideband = 13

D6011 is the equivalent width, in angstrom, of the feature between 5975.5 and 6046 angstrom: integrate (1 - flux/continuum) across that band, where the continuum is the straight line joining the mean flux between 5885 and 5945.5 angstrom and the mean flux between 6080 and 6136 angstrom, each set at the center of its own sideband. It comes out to 3.8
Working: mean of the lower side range 16.5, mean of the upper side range 13.1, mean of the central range 14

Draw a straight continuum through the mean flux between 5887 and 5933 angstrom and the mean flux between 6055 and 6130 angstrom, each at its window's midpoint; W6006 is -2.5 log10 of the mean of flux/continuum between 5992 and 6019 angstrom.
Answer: 0.08 mag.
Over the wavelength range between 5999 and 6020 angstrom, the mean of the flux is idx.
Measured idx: 13.7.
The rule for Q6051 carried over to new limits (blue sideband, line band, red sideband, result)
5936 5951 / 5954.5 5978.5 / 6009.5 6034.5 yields -1.1 angstrom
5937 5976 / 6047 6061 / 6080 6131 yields 0.3 angstrom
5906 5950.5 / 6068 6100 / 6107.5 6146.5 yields 3.2 angstrom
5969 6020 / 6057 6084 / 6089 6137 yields 0.9 angstrom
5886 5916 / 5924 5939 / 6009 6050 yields 0.2 angstrom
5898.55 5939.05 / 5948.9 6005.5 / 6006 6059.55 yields -1.3 angstrom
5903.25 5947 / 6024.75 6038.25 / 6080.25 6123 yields 0.1 angstrom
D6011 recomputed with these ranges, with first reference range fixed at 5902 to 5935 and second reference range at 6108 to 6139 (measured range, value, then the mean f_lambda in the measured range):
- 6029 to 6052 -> 1.3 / 13.5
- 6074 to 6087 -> 1.3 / 12.5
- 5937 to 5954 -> 0.4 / 14.9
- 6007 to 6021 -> 1.6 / 13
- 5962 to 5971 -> 0.1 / 14.9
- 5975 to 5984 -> -0.3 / 15.5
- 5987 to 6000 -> 0.4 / 14.3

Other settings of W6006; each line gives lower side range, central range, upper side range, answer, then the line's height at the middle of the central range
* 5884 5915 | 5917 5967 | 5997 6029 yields 0.031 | 15.9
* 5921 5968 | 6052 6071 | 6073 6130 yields 0.012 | 13.8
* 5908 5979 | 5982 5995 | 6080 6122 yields 0.042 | 14.7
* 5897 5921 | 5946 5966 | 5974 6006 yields 0.008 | 15.3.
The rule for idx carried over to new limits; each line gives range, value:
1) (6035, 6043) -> 13.6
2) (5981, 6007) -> 14.5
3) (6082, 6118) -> 12.8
